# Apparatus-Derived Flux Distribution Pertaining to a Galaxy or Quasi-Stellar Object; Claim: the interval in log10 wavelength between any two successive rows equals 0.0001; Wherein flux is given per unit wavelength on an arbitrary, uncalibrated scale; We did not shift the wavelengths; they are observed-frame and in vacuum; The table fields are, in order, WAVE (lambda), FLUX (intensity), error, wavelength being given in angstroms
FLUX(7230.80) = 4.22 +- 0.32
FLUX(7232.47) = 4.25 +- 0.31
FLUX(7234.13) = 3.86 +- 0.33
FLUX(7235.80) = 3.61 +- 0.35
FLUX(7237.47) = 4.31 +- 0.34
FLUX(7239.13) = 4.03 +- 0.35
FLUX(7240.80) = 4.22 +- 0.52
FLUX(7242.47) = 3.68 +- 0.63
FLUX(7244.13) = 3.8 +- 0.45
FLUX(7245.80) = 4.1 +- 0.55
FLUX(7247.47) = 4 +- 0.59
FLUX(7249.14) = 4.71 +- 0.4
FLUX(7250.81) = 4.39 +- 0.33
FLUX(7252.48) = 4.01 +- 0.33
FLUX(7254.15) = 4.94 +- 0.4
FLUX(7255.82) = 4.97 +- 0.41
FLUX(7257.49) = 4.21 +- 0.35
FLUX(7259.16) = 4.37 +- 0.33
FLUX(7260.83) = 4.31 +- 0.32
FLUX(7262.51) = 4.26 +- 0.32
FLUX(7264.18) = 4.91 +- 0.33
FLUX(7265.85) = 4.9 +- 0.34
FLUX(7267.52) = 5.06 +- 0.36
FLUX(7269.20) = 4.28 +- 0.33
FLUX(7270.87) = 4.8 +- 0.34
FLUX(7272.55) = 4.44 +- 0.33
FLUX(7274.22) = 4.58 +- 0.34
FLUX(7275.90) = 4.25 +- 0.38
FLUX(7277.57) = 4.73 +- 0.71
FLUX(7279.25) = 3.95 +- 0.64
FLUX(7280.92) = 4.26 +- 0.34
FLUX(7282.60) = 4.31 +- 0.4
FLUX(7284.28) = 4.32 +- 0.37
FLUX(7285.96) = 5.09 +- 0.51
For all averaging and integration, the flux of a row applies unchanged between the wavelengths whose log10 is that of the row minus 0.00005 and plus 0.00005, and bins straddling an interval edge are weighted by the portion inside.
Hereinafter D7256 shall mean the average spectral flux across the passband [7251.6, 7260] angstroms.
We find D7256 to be 4.5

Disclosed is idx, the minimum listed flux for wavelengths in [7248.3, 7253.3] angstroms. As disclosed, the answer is 4.01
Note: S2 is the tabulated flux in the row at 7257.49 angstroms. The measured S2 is 4.21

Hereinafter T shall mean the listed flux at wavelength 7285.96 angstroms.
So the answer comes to 5.09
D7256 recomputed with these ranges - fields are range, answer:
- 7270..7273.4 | 4.62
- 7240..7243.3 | 3.95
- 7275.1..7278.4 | 4.5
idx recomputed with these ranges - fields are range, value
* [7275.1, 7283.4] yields 3.95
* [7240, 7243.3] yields 3.68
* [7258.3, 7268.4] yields 4.26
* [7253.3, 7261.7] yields 4.21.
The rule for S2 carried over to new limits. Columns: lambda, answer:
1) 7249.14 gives 4.71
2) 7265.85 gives 4.9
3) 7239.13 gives 4.03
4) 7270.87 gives 4.8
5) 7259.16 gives 4.37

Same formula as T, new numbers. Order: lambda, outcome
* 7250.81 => 4.39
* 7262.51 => 4.26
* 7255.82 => 4.97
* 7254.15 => 4.94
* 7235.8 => 3.61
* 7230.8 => 4.22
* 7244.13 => 3.8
